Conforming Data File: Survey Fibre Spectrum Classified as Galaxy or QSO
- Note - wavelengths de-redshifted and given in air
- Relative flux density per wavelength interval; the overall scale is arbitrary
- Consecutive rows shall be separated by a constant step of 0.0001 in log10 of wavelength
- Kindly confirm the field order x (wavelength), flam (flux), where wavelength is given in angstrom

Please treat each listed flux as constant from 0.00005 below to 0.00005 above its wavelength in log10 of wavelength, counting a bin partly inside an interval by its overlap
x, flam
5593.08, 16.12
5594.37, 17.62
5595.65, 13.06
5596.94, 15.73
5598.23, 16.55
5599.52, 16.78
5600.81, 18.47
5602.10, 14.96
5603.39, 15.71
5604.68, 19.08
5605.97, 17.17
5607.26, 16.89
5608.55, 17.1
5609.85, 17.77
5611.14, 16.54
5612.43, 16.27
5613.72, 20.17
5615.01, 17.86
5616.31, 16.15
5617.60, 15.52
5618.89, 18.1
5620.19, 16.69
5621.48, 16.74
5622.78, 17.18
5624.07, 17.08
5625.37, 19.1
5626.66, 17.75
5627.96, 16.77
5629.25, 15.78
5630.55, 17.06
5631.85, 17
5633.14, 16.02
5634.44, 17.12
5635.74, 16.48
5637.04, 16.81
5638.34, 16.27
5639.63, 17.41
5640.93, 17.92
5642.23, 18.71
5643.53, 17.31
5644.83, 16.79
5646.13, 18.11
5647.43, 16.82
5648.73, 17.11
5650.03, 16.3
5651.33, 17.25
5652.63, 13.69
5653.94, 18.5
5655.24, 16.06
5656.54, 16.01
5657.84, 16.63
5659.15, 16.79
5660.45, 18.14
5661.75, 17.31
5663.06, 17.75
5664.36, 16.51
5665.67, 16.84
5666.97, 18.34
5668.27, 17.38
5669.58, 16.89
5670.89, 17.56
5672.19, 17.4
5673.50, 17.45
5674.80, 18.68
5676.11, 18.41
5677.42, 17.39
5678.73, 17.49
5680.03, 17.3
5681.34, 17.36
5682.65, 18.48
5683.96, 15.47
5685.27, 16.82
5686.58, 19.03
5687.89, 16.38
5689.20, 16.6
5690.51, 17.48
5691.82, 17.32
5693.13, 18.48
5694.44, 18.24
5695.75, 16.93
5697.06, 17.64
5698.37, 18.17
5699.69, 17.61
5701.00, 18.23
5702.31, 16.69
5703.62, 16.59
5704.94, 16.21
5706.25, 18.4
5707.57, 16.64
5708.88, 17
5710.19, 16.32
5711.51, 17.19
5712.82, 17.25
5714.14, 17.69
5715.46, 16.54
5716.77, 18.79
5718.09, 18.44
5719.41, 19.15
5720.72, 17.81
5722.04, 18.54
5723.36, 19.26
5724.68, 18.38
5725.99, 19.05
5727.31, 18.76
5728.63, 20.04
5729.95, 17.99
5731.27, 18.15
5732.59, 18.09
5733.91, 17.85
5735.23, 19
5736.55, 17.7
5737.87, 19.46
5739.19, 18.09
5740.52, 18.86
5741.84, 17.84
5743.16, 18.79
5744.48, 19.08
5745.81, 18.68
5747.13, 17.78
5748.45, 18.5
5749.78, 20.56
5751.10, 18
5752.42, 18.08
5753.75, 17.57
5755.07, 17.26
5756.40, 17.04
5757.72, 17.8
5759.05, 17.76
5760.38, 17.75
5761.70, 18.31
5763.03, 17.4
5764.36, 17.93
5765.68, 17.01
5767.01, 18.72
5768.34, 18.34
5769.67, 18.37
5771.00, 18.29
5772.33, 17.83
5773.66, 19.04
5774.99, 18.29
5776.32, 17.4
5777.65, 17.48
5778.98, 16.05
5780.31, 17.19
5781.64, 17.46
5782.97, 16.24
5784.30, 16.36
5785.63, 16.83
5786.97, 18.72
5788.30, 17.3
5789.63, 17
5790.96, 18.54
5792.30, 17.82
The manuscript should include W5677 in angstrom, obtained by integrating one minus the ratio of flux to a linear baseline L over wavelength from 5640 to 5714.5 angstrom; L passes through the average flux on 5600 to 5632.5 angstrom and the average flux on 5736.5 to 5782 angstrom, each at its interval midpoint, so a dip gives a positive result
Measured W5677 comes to 1.10 angstrom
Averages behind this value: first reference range 17.2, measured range 17.3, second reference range 18.1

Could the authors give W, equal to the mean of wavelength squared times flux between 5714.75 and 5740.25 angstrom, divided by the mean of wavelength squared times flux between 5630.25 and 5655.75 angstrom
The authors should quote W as 1.1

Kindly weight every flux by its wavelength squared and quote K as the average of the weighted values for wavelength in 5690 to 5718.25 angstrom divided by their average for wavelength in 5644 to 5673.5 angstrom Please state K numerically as 1.04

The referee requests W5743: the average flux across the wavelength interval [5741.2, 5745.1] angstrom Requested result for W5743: 18.6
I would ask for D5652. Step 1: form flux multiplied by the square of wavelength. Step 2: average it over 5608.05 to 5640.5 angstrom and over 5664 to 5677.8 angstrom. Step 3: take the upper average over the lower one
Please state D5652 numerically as 1.05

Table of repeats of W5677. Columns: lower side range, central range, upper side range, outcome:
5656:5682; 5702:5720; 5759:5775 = 0.3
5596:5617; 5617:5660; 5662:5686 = 0.7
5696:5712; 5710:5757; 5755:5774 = -2.0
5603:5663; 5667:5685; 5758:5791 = -0.3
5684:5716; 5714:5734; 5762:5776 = -1.0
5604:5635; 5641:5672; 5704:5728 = 0.6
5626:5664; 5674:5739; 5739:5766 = -0.7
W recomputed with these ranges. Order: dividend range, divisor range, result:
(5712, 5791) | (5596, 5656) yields 1.11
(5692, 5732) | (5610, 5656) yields 1.08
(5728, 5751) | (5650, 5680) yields 1.11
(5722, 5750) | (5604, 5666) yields 1.13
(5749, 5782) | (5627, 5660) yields 1.11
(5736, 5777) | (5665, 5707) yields 1.07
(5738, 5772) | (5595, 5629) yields 1.13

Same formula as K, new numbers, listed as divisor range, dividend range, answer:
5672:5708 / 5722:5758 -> 1.07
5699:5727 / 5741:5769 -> 1.04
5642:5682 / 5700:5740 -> 1.07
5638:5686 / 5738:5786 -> 1.08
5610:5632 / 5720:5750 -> 1.13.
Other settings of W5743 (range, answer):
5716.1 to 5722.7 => 18.5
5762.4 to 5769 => 17.9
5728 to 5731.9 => 18.7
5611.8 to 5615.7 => 18.1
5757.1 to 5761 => 17.7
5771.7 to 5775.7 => 18.4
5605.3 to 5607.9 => 17.1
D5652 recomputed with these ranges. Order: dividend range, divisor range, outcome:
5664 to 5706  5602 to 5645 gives 1.04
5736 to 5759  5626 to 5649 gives 1.11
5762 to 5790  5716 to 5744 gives 0.96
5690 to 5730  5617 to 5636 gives 1.08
